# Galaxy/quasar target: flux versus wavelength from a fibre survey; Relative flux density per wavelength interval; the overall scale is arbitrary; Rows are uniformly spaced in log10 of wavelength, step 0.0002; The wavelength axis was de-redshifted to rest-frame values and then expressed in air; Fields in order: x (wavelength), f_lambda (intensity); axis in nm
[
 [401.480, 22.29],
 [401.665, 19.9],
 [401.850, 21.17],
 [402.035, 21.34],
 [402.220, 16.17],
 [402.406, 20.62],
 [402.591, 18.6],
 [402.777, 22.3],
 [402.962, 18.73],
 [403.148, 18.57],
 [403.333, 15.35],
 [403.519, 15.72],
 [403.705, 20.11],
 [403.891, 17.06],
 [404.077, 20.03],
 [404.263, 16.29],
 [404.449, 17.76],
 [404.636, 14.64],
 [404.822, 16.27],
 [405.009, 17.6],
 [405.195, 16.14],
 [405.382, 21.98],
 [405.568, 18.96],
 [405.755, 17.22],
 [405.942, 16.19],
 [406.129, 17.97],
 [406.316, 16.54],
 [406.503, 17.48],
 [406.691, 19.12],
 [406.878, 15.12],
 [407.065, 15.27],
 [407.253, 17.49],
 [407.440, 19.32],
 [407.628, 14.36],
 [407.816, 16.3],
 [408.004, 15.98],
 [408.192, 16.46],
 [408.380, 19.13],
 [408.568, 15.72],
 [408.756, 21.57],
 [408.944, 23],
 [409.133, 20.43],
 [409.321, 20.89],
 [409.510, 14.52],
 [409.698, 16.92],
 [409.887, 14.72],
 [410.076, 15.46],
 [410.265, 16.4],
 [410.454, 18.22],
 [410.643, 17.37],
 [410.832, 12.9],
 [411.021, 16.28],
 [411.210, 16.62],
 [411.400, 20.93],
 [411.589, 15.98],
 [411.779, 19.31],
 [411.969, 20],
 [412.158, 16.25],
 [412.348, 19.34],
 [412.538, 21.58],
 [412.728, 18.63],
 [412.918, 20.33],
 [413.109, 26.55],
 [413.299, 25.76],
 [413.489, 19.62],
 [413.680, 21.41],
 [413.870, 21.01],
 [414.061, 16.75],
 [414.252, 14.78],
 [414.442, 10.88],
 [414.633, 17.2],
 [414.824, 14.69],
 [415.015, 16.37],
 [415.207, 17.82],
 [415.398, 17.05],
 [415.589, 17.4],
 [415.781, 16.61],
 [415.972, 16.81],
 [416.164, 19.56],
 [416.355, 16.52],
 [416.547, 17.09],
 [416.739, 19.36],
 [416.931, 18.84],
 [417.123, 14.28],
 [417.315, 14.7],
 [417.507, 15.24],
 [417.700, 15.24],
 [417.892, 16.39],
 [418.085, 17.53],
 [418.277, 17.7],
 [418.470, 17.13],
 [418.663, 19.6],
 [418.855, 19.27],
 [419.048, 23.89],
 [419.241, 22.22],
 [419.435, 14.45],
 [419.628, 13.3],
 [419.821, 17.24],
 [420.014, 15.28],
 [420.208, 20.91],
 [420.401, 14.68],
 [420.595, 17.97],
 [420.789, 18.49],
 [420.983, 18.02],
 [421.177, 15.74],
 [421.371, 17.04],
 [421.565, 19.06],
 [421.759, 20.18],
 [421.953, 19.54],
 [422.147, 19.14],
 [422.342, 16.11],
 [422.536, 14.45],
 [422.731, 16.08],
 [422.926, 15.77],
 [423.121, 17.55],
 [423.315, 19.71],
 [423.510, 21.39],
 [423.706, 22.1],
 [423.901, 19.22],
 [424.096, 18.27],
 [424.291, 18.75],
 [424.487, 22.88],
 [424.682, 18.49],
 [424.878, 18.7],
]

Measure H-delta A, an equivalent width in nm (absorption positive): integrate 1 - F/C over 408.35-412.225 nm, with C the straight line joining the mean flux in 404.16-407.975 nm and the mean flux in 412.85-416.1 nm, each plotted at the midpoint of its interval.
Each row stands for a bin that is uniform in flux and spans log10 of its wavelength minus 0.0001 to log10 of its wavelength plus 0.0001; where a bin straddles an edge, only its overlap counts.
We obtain -0.01 nm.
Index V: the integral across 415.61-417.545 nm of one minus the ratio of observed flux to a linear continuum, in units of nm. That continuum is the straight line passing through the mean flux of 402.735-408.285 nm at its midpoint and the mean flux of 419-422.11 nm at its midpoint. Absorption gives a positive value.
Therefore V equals 0.09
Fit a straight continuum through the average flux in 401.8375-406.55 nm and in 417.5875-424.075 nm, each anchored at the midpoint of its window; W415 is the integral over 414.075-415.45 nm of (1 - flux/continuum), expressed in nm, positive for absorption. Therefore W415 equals 0.19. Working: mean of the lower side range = 18.1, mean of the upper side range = 17.9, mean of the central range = 15.6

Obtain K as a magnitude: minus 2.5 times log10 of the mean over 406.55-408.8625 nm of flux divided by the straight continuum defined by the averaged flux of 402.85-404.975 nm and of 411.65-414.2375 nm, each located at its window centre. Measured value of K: 0.085 mag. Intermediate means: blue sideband 17.4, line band 17.2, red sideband 20.3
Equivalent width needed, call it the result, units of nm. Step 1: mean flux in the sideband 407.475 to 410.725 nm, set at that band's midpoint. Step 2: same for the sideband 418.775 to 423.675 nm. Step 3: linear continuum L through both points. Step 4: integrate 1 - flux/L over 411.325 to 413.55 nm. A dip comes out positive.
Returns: -0.34 nm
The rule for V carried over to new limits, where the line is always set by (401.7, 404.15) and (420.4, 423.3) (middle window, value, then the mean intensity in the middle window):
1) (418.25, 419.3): -0.14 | 20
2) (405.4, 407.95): 0.20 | 17.2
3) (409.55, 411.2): 0.21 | 16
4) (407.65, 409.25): 0.01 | 18.4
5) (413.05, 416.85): -0.02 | 18.1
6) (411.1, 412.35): 0.00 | 18.2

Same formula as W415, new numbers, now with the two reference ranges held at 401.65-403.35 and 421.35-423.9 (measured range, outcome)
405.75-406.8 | 0.10 nm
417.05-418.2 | 0.19 nm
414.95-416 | 0.10 nm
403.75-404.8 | 0.11 nm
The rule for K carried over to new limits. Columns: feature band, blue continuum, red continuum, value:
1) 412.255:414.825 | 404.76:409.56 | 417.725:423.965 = -0.09 mag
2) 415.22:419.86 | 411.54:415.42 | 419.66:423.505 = 0.04 mag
